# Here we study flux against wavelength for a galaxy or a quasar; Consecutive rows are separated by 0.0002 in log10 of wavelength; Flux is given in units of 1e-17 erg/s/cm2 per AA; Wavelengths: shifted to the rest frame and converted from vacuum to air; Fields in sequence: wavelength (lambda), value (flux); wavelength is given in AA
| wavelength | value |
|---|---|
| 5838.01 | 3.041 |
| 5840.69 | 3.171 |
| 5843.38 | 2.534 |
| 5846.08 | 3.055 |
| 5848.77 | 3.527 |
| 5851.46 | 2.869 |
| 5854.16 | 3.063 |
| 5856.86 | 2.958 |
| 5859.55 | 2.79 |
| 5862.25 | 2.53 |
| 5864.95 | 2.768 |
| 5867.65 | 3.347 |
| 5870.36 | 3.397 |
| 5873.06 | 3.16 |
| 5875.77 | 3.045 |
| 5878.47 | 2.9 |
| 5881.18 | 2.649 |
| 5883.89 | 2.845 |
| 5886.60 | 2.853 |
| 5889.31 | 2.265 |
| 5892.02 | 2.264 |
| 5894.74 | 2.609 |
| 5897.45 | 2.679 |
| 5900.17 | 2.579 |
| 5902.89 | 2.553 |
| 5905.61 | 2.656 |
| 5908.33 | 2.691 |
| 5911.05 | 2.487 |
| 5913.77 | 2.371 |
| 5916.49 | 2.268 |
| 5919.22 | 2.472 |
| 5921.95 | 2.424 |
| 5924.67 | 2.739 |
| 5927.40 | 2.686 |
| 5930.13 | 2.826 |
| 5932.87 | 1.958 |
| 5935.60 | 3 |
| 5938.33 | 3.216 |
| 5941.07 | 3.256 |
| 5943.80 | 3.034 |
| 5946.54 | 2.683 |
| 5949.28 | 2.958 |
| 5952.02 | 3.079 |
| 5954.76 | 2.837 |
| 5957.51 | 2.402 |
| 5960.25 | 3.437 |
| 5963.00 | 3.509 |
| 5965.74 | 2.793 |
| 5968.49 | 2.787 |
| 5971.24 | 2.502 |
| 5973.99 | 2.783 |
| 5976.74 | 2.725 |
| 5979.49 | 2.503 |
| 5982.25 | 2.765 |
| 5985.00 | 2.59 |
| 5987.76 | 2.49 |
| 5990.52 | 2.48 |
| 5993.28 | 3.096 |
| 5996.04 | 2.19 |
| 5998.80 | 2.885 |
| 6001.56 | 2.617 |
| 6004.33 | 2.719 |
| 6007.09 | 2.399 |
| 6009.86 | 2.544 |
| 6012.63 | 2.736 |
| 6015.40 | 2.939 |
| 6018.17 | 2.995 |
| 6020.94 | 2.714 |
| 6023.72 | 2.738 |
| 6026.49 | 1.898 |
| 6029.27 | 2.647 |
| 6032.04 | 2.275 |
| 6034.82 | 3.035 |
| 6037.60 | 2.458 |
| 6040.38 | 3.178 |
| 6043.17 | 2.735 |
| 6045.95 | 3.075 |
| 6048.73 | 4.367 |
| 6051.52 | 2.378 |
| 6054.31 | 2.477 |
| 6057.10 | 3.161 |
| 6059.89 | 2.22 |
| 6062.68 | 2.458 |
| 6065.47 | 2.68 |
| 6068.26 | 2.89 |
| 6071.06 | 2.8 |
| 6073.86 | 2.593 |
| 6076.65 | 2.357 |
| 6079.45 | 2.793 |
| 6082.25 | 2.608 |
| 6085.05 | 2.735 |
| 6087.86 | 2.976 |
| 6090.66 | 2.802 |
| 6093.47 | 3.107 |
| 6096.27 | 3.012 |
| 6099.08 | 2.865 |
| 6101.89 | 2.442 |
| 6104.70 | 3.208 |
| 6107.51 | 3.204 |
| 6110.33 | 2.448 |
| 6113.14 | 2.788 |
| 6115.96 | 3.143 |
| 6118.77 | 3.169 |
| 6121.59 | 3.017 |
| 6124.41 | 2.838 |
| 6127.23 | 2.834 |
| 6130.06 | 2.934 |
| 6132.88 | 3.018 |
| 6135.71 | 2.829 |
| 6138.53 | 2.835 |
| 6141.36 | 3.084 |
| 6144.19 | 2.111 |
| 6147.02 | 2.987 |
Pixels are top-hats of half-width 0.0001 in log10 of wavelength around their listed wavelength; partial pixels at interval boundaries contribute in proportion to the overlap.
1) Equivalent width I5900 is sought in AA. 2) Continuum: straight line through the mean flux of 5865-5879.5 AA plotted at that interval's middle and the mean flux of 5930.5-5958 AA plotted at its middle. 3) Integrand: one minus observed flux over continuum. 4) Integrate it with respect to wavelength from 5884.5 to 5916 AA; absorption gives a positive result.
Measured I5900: 5.0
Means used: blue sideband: 3.14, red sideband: 2.86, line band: 2.55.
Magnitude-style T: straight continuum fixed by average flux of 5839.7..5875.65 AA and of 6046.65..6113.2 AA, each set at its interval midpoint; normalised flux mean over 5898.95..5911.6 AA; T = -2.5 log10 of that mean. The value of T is 0.144 mag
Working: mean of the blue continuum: 3.01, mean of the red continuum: 2.81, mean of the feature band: 2.6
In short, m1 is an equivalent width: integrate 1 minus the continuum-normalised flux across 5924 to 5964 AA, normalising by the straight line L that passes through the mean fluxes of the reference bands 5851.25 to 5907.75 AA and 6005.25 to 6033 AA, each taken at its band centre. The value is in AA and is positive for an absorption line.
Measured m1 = -3.0 AA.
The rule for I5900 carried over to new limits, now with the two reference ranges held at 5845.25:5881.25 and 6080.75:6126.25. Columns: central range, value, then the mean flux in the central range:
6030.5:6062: 0.9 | 2.84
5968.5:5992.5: 2.7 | 2.63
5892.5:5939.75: 6.2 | 2.6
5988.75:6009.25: 2.3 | 2.62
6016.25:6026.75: 0.9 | 2.68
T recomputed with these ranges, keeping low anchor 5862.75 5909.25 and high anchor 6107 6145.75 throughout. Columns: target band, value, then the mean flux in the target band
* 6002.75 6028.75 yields 0.077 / 2.63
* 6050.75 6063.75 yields 0.118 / 2.55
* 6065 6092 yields 0.048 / 2.72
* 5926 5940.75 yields 0.008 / 2.77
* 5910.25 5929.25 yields 0.118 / 2.5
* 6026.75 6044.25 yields 0.065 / 2.67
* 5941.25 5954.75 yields -0.060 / 2.96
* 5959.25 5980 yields -0.030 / 2.89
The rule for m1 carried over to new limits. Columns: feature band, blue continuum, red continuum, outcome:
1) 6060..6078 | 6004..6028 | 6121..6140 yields 1.0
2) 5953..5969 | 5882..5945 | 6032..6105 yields -1.7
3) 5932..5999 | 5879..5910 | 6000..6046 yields -3.9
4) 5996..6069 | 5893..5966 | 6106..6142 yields 3.0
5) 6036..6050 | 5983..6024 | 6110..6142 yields -2.0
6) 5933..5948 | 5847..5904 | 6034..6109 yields -0.6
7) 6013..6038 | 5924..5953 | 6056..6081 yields 0.7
